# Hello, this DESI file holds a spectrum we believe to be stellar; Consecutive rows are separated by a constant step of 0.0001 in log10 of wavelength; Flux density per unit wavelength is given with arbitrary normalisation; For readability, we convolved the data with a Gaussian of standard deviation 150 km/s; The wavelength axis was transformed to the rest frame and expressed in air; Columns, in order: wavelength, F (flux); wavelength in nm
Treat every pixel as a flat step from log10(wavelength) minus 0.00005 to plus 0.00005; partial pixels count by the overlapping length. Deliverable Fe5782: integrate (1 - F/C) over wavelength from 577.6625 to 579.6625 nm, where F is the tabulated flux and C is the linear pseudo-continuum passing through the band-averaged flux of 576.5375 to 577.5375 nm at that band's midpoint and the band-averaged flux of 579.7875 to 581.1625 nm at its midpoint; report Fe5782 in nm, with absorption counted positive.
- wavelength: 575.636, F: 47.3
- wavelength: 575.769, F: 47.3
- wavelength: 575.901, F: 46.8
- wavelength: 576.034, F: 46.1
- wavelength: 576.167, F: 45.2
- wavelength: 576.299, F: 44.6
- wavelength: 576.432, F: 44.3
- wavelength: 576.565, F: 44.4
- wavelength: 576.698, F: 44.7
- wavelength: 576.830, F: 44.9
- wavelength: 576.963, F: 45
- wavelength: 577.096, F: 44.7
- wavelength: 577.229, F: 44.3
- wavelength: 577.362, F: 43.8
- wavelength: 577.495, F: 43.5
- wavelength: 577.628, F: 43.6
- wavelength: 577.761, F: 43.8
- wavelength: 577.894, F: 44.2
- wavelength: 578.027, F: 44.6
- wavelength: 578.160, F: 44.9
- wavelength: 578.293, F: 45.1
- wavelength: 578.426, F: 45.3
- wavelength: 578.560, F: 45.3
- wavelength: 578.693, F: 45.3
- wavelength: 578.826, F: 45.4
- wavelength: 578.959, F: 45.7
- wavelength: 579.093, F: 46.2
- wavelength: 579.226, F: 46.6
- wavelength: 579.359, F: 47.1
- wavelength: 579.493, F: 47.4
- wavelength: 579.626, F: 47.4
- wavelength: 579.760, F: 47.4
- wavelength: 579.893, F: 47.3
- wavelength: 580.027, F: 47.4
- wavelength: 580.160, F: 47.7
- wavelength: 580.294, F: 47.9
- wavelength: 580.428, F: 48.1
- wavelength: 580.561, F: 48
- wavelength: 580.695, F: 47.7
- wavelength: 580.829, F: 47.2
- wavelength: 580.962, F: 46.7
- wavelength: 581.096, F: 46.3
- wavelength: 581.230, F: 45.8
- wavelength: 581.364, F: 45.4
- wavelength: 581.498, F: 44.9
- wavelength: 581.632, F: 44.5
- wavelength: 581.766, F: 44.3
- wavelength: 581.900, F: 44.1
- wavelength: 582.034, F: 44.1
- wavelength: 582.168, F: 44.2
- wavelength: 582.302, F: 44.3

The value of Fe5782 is 0.01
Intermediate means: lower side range 44.4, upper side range 47.4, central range 45.6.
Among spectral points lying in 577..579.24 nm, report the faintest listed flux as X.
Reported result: 43.5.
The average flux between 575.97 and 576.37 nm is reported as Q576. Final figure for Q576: 45.3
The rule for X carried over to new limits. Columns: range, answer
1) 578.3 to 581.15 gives 45.3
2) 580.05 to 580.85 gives 47.2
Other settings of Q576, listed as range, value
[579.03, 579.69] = 47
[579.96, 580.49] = 47.7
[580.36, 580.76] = 47.9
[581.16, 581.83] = 44.9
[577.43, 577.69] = 43.5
